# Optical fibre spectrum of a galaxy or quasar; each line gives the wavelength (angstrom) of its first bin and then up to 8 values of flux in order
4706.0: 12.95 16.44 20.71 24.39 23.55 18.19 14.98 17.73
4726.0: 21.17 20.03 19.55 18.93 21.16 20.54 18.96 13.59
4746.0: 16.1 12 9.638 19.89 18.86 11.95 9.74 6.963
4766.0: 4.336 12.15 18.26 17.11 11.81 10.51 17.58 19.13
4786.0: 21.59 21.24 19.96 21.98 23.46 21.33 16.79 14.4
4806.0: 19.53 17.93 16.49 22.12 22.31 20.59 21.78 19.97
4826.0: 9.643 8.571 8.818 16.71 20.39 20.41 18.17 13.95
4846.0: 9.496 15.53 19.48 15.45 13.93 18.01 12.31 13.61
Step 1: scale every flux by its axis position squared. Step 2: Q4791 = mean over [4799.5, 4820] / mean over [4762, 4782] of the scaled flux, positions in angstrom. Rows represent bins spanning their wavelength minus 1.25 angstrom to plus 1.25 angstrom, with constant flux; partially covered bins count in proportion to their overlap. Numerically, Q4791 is 1.56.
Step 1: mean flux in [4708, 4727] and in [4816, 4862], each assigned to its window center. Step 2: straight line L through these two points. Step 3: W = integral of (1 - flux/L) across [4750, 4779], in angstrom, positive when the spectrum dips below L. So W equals 8.9 angstrom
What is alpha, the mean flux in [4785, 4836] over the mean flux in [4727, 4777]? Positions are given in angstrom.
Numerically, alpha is 1.2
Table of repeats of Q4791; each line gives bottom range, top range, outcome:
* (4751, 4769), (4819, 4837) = 1.33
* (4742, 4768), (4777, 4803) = 1.57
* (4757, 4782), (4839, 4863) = 1.31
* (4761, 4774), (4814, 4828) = 1.68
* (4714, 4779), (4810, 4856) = 1.09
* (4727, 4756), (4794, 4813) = 1.11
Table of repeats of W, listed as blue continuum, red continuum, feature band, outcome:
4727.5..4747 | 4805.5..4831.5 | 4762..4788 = 5.5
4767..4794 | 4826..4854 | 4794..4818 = -4.9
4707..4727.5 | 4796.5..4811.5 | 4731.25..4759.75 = 3.7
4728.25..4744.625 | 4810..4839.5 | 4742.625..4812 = 8.6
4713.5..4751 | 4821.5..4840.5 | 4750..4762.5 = 2.5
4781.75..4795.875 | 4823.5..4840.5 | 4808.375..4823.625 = -3.1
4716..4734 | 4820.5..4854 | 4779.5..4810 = -4.9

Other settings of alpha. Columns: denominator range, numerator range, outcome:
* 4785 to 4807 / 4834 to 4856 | 0.82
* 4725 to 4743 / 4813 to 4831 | 0.86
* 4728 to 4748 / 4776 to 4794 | 1.00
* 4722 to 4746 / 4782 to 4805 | 1.06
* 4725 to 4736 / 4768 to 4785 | 0.77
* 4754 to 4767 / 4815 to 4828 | 1.65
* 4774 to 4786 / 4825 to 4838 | 0.85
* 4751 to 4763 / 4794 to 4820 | 1.40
